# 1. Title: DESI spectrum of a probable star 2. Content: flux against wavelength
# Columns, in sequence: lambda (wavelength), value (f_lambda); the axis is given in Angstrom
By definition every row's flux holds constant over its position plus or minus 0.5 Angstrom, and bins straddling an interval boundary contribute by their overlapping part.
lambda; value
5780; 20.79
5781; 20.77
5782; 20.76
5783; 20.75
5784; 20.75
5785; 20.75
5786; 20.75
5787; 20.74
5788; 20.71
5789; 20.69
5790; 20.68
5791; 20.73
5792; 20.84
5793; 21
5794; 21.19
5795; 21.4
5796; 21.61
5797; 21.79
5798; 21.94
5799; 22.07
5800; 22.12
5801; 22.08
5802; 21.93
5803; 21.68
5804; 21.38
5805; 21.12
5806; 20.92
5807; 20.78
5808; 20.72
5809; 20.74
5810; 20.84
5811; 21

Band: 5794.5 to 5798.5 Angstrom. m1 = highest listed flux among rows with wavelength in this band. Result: 21.94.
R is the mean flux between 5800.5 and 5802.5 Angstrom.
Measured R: 22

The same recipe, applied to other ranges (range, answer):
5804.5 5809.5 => 20.9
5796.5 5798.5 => 21.9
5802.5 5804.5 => 21.5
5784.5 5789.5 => 20.7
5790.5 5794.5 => 20.9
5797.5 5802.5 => 22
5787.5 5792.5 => 20.7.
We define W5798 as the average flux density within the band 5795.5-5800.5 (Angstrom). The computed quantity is 21.9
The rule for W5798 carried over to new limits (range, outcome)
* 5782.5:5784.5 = 20.8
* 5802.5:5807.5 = 21.2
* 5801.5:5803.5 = 21.8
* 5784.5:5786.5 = 20.8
